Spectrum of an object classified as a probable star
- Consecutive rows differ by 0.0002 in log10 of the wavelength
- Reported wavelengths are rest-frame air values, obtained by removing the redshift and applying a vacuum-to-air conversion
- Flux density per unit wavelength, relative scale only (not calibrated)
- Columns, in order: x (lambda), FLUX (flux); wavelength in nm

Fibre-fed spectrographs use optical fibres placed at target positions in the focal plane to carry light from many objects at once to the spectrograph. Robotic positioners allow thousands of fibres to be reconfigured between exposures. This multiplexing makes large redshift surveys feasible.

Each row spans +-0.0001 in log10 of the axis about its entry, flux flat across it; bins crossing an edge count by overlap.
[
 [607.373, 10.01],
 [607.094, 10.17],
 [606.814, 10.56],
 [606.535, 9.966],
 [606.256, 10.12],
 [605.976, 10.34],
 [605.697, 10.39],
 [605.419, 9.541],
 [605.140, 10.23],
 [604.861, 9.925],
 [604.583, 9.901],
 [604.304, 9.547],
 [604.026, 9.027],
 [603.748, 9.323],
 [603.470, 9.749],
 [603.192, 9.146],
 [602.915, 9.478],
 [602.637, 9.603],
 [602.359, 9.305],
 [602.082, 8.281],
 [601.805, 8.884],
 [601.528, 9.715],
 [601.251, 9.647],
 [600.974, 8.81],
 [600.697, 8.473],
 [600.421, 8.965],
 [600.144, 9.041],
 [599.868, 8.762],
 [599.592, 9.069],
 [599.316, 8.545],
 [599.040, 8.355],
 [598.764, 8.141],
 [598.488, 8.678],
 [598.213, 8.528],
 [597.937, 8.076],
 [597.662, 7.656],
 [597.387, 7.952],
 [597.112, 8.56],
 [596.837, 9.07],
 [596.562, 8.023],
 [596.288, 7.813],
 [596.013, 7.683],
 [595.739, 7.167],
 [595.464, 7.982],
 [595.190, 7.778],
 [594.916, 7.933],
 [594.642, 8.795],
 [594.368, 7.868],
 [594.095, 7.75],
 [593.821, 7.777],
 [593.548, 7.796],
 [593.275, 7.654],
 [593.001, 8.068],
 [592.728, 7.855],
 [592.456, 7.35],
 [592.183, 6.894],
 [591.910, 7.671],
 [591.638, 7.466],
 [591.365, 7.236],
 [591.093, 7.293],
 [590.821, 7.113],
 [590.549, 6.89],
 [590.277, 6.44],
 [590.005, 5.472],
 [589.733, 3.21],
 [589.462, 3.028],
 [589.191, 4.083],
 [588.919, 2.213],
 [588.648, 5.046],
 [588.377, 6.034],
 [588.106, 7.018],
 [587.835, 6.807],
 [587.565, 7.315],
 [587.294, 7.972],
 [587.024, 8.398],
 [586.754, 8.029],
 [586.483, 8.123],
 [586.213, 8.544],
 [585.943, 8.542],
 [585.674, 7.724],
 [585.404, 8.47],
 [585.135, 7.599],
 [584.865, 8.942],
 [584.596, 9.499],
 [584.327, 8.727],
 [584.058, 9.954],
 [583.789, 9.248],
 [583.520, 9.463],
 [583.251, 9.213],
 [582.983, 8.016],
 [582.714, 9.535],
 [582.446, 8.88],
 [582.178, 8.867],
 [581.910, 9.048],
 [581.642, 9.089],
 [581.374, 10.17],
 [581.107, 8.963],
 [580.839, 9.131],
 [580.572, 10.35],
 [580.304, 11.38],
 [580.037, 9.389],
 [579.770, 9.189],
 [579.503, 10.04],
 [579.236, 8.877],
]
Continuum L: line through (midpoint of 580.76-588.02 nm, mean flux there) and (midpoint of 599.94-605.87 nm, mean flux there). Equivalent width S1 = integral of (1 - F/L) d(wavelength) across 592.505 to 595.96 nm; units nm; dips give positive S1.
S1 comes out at 0.455 nm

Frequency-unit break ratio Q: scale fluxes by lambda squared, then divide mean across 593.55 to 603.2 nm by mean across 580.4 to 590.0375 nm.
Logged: 1.14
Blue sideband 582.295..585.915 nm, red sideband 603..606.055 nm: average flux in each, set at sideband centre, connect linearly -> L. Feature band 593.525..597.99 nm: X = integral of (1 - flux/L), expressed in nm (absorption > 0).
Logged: 0.65 nm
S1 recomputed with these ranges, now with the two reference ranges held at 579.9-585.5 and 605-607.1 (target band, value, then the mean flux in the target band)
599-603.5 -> 0.418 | 9.05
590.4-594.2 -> 0.845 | 7.48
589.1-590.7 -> 0.778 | 4.9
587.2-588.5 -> 0.335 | 7.01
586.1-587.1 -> 0.121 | 8.26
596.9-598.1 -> 0.206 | 8.13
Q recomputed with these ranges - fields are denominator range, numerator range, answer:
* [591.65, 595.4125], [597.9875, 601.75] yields 1.16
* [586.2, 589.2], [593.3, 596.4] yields 1.21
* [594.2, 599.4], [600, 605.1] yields 1.16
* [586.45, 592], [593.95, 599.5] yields 1.33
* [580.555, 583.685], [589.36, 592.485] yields 0.71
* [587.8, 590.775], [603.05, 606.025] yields 2.00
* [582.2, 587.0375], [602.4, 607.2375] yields 1.20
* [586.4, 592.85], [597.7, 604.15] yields 1.44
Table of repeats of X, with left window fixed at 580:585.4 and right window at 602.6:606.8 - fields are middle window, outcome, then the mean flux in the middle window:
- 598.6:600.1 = 0.163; 8.61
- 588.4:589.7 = 0.778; 3.77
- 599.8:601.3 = 0.118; 8.92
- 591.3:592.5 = 0.272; 7.32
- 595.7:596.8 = 0.199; 7.85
